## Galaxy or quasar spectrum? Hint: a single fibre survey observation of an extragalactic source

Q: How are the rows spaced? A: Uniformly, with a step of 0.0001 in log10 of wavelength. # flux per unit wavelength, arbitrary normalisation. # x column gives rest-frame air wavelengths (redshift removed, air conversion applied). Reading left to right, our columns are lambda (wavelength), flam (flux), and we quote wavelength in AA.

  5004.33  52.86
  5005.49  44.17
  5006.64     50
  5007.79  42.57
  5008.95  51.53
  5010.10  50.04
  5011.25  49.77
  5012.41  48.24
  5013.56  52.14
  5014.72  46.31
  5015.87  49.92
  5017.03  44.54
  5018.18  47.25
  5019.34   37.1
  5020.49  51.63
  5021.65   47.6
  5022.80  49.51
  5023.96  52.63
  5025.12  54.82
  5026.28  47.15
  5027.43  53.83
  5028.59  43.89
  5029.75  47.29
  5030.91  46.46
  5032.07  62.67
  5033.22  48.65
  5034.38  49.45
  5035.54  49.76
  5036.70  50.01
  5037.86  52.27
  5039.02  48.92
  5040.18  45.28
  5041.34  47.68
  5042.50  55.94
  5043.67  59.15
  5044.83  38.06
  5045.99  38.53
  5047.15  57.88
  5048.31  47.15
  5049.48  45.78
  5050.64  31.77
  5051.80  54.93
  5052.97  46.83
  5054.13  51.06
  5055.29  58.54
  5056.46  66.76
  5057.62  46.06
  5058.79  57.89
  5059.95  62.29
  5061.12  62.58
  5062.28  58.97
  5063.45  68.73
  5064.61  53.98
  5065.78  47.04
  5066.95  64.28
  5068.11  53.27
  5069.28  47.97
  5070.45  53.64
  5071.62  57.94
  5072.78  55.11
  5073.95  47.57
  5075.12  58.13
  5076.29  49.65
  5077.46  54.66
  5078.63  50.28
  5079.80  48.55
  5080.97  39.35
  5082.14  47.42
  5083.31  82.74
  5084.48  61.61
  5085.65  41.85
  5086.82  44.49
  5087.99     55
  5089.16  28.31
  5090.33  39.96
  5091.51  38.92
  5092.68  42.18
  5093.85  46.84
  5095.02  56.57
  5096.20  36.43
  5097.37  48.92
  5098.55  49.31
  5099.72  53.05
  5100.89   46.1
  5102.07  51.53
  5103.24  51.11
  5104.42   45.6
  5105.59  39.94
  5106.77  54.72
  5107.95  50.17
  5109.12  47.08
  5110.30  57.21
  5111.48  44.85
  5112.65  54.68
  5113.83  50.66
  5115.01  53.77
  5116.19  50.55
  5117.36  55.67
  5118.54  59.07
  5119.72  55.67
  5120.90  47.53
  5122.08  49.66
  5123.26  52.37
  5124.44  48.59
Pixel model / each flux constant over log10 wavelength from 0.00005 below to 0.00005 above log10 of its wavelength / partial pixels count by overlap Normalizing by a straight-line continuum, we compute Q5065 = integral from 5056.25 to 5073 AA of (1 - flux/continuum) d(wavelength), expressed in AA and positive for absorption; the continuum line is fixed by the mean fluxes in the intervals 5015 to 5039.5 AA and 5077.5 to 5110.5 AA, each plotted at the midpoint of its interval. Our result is -2.79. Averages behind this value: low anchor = 49.3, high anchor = 48.4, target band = 56.9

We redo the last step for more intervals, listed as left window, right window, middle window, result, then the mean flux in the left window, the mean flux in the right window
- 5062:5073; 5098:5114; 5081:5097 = 1.5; 56.1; 49.7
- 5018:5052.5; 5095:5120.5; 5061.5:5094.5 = -1.1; 48.8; 50.4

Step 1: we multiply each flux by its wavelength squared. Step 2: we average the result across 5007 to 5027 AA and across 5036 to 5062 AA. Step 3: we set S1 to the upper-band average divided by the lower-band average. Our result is 1.07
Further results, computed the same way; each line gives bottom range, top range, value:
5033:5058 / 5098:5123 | 1.05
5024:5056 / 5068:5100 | 1.02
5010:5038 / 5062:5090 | 1.09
